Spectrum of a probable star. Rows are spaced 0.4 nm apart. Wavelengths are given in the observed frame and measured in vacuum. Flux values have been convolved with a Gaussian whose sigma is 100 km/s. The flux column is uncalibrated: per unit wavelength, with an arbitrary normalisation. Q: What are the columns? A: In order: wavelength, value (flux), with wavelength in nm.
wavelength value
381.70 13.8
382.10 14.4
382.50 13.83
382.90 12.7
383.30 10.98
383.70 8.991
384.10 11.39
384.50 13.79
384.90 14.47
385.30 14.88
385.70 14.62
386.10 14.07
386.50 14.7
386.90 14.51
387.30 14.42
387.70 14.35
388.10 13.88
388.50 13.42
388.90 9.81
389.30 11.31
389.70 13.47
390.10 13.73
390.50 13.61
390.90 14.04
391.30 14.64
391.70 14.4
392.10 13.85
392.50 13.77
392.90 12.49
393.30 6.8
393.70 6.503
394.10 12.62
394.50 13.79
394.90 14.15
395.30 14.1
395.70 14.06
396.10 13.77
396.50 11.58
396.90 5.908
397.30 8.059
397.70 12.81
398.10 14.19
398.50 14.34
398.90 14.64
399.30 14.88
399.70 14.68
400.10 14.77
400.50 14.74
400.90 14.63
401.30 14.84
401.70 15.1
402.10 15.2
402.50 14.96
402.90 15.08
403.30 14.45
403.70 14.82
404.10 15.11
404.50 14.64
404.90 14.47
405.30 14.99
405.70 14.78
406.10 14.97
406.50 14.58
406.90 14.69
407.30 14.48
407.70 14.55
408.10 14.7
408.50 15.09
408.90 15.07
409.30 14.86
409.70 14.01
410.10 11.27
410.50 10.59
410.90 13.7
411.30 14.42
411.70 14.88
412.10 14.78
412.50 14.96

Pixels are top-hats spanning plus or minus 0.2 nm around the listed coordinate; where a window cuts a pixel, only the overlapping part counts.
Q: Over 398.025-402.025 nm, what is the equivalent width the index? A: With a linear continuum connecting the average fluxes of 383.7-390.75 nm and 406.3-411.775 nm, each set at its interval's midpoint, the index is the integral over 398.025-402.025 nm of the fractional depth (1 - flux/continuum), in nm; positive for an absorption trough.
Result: -0.27 nm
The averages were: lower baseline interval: 13.4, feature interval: 14.7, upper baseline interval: 14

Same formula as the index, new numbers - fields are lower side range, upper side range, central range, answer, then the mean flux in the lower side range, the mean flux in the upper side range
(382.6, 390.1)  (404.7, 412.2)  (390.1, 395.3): 0.303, 13.1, 14.2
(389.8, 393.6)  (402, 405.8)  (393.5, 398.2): 0.623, 12.9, 14.8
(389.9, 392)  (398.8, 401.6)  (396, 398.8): 0.578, 14.1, 14.8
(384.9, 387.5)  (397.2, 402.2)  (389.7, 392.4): 0.076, 14.5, 14.2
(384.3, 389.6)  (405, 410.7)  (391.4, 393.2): 0.068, 13.7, 14.2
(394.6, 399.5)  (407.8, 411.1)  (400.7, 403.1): -0.341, 12.7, 13.7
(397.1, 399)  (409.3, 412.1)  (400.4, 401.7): -0.194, 12.7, 13.4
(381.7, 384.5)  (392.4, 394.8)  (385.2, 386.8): -0.349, 12.3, 11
